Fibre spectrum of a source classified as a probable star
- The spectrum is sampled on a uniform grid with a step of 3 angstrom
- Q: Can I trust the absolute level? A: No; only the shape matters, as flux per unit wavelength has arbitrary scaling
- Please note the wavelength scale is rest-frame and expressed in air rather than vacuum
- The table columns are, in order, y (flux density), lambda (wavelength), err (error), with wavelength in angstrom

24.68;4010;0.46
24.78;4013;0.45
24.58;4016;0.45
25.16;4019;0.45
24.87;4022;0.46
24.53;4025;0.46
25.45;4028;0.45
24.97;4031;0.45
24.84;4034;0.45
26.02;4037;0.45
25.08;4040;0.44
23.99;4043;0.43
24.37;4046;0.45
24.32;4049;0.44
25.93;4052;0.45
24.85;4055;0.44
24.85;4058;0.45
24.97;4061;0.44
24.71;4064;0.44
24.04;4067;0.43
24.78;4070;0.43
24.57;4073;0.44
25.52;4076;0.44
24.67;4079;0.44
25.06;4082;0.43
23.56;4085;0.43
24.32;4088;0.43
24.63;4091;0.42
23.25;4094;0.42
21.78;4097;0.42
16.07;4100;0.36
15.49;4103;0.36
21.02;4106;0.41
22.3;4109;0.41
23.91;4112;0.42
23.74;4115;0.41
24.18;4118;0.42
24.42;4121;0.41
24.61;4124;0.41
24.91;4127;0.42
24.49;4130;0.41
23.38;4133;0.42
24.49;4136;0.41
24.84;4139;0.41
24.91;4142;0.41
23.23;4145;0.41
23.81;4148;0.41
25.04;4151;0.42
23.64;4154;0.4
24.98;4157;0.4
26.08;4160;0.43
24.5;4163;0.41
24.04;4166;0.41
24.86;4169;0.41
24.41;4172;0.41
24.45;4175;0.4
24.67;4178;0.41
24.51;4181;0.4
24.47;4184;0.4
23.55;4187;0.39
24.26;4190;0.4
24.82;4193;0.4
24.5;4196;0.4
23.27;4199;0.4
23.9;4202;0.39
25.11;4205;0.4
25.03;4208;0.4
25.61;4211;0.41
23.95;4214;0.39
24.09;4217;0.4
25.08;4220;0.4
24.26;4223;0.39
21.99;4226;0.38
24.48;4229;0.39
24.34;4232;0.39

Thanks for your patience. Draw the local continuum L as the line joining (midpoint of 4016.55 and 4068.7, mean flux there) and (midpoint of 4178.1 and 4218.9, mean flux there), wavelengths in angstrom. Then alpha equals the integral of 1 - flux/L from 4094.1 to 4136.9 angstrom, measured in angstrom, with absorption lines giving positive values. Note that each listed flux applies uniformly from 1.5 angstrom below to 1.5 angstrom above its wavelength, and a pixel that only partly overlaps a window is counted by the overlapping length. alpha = 3.8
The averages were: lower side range 24.9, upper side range 24.4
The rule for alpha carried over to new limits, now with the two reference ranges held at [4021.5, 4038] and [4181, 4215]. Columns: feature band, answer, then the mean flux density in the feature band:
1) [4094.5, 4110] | 3.3 angstrom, 19.5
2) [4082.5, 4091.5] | 0.2 angstrom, 24.2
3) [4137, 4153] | 0.2 angstrom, 24.3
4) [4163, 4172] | 0.0 angstrom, 24.5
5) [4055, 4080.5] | 0.2 angstrom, 24.8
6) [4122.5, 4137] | 0.2 angstrom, 24.4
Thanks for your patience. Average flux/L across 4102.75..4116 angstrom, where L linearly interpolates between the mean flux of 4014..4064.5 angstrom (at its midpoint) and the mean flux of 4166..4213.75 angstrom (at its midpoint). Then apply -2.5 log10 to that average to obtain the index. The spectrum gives 0.138 mag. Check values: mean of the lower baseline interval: 24.9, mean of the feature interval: 21.7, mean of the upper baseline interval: 24.5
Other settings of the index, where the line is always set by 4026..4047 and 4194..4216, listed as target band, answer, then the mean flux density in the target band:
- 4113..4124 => 0.02 mag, 24.2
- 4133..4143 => 0.01 mag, 24.5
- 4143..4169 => 0.01 mag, 24.5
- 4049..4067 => 0.00 mag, 24.9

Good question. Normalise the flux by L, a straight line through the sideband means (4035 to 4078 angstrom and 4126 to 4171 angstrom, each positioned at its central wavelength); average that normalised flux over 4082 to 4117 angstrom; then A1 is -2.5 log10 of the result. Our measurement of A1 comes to 0.12 mag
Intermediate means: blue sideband 24.9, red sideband 24.5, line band 22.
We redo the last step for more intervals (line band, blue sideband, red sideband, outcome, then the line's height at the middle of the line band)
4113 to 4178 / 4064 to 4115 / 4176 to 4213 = -0.032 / 23.7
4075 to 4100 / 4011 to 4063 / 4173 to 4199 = 0.051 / 24.7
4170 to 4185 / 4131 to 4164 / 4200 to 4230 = -0.005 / 24.4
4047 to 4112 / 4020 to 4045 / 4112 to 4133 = 0.056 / 24.6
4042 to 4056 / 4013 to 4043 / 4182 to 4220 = 0.009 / 24.9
